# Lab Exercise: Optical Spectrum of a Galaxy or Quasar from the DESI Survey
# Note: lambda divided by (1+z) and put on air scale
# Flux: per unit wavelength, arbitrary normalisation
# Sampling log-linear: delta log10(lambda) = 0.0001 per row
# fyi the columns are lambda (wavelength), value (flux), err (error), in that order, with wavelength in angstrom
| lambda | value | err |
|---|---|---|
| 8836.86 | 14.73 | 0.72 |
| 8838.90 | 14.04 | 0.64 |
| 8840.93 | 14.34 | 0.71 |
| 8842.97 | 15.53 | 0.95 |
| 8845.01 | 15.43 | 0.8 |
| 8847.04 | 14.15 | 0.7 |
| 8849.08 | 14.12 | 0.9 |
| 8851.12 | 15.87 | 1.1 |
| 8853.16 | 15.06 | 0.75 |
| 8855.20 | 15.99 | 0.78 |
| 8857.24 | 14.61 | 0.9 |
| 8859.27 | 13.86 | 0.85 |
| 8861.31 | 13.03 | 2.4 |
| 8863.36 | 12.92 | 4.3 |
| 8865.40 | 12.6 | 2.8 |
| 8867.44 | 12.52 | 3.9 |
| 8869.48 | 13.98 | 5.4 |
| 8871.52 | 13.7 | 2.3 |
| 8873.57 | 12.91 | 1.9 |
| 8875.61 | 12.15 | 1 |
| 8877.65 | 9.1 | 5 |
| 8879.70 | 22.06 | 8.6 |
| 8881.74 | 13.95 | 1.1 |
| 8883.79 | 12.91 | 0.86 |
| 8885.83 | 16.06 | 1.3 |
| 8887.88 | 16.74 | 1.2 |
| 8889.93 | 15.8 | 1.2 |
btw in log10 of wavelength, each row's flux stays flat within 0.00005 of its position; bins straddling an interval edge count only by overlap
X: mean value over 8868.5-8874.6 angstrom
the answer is 13.5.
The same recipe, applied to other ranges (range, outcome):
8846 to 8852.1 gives 14.7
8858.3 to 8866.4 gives 13.1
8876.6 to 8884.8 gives 14.5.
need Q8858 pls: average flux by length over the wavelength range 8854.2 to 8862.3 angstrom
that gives 14.4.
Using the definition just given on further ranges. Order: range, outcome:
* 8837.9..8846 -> 14.8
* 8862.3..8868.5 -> 12.7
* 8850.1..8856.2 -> 15.6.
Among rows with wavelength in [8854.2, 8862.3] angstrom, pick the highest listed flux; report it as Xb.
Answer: 15.99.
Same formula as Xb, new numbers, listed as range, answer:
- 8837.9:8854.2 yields 15.87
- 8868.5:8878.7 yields 13.98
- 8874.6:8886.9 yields 22.06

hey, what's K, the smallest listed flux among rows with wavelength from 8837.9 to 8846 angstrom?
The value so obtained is 14.04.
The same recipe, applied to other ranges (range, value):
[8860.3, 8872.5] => 12.52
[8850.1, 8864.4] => 12.92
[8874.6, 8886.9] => 9.1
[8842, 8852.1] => 14.12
